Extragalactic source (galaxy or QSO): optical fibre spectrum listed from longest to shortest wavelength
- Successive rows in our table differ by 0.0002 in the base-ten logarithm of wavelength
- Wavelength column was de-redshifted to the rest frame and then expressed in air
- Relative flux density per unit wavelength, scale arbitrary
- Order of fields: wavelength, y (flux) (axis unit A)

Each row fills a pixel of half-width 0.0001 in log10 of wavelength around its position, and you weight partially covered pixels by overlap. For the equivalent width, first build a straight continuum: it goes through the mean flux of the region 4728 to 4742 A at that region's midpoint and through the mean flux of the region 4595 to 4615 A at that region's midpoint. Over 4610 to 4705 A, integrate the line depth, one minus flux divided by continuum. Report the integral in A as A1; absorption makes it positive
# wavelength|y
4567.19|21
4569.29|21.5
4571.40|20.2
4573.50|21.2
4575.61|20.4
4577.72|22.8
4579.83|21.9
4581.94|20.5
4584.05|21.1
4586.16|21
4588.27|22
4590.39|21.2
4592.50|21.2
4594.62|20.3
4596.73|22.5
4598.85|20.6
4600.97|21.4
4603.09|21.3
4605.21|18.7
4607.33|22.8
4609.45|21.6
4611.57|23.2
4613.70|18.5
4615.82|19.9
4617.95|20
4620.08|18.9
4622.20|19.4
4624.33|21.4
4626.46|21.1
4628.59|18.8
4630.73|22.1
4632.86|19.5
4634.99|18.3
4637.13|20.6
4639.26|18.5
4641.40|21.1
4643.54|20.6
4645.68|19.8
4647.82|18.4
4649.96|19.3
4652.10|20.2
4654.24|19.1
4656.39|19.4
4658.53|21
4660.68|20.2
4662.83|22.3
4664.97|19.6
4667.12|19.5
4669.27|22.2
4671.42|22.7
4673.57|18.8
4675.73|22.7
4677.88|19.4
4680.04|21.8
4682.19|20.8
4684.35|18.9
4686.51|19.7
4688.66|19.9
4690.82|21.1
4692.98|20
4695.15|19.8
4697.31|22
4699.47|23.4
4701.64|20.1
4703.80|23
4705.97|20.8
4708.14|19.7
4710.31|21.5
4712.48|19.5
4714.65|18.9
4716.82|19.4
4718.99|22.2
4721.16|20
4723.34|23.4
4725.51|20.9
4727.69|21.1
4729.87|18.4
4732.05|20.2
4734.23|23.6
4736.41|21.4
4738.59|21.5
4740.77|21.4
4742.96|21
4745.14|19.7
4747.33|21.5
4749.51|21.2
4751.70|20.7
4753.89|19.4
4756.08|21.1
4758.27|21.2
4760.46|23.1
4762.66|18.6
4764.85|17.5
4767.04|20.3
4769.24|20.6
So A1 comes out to 3.2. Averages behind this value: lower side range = 21.1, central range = 20.4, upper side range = 21.1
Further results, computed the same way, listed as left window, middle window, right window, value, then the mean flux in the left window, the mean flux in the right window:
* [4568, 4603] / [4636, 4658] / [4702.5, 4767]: 1.4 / 21.2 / 20.7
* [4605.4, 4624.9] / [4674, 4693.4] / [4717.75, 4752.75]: 0.4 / 20.5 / 21.1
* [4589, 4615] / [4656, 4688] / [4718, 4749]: 0.8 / 21.1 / 21.2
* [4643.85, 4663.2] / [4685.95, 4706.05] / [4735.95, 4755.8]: -0.7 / 19.9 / 20.9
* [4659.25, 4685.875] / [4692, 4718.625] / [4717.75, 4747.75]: 0.3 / 20.7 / 21.1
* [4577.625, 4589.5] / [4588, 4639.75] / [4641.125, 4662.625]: 0.6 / 21.4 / 20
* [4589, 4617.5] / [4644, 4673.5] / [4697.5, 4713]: 1.2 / 21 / 21.2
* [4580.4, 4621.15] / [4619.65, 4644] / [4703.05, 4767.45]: 1.0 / 20.9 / 20.7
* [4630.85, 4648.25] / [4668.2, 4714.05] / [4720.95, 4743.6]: -0.6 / 19.8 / 21.2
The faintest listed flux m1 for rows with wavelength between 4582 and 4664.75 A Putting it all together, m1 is 18.3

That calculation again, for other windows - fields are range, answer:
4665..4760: 18.4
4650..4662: 19.1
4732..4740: 20.2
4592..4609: 18.7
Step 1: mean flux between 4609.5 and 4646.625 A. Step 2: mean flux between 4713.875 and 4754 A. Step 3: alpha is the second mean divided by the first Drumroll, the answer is 1.04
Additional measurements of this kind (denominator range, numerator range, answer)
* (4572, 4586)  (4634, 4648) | 0.93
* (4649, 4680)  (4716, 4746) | 1.03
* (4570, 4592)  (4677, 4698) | 0.96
